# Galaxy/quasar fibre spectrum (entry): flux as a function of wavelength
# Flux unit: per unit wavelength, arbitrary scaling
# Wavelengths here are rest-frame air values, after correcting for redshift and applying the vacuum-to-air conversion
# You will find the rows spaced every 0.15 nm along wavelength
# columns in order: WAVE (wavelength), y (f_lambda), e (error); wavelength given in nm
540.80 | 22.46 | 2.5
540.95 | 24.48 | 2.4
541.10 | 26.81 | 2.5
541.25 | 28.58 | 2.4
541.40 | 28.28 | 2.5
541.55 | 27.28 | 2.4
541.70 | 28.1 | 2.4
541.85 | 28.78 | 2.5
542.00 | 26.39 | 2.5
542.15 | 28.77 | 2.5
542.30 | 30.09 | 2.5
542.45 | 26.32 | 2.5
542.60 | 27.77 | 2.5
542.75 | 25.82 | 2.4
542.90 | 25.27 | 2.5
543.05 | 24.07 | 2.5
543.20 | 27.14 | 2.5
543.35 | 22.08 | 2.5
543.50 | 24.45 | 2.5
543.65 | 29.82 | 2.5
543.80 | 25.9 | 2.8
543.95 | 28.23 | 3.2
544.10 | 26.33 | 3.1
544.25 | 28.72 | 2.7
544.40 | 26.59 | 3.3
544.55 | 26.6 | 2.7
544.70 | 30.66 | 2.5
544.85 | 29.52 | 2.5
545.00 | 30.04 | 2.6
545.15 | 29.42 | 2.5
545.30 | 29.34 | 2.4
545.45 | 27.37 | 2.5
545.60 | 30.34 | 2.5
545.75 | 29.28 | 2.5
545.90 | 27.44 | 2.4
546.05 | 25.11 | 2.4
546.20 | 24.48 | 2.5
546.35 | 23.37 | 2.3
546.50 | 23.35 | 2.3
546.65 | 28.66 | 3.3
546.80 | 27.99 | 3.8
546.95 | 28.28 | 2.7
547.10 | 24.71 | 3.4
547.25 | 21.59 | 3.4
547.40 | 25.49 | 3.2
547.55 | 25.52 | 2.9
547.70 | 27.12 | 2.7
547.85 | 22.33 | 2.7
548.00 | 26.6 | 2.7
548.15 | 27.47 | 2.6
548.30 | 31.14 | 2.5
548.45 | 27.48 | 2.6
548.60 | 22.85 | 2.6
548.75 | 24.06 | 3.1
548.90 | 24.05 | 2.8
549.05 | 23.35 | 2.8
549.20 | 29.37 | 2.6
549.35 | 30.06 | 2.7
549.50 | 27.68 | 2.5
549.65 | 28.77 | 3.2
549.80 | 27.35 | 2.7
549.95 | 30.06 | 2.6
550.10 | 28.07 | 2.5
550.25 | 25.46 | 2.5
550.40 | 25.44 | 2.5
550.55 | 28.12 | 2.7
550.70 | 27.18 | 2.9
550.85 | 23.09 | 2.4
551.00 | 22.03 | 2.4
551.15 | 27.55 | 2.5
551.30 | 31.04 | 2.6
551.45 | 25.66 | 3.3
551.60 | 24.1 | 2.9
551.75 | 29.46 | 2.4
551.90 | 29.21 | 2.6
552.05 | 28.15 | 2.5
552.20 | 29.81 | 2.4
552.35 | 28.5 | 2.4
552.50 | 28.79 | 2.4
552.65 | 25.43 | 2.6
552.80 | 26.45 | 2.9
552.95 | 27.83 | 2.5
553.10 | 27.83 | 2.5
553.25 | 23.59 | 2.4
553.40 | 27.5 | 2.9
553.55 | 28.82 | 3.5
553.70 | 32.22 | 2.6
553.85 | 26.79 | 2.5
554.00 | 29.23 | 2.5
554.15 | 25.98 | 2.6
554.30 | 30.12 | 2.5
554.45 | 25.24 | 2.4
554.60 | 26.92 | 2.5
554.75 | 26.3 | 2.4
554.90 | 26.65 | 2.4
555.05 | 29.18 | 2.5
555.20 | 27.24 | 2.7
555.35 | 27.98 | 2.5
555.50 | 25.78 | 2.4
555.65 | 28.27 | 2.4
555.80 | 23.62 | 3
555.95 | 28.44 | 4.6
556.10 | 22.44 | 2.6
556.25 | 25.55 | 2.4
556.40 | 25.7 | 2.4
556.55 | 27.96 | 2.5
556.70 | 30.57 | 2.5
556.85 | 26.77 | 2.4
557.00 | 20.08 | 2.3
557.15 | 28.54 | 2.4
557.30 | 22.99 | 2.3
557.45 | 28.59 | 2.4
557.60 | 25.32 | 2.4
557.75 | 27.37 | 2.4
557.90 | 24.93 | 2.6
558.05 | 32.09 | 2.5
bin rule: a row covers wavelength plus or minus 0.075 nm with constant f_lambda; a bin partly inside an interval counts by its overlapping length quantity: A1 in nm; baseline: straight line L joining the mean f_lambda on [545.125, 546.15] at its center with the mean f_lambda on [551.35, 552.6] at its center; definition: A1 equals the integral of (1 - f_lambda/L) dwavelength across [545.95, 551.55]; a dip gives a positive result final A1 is 0.36 nm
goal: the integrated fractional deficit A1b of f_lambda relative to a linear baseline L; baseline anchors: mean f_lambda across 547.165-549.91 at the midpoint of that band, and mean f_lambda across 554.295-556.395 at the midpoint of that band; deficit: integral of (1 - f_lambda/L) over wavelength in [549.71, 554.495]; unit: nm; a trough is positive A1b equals -0.18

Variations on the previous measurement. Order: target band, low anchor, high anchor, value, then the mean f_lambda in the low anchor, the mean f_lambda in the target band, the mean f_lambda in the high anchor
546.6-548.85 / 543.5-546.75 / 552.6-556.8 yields 0.117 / 27.6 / 26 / 27.1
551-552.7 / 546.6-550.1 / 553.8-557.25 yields -0.068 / 26.6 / 27.7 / 26.7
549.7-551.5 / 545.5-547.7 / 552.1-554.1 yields 0.028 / 26.2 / 26.8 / 27.9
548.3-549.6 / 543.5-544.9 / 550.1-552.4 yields 0.039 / 27.8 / 26.5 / 27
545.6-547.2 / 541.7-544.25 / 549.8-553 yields 0.035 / 26.8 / 26.4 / 27.2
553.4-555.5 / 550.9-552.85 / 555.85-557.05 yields -0.095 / 27.4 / 27.8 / 26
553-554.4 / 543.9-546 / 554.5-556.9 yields -0.042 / 28.5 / 28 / 26.8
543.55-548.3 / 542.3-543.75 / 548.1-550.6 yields -0.097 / 26.1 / 27.1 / 27.1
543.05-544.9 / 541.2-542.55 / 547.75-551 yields 0.041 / 28.1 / 27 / 26.6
